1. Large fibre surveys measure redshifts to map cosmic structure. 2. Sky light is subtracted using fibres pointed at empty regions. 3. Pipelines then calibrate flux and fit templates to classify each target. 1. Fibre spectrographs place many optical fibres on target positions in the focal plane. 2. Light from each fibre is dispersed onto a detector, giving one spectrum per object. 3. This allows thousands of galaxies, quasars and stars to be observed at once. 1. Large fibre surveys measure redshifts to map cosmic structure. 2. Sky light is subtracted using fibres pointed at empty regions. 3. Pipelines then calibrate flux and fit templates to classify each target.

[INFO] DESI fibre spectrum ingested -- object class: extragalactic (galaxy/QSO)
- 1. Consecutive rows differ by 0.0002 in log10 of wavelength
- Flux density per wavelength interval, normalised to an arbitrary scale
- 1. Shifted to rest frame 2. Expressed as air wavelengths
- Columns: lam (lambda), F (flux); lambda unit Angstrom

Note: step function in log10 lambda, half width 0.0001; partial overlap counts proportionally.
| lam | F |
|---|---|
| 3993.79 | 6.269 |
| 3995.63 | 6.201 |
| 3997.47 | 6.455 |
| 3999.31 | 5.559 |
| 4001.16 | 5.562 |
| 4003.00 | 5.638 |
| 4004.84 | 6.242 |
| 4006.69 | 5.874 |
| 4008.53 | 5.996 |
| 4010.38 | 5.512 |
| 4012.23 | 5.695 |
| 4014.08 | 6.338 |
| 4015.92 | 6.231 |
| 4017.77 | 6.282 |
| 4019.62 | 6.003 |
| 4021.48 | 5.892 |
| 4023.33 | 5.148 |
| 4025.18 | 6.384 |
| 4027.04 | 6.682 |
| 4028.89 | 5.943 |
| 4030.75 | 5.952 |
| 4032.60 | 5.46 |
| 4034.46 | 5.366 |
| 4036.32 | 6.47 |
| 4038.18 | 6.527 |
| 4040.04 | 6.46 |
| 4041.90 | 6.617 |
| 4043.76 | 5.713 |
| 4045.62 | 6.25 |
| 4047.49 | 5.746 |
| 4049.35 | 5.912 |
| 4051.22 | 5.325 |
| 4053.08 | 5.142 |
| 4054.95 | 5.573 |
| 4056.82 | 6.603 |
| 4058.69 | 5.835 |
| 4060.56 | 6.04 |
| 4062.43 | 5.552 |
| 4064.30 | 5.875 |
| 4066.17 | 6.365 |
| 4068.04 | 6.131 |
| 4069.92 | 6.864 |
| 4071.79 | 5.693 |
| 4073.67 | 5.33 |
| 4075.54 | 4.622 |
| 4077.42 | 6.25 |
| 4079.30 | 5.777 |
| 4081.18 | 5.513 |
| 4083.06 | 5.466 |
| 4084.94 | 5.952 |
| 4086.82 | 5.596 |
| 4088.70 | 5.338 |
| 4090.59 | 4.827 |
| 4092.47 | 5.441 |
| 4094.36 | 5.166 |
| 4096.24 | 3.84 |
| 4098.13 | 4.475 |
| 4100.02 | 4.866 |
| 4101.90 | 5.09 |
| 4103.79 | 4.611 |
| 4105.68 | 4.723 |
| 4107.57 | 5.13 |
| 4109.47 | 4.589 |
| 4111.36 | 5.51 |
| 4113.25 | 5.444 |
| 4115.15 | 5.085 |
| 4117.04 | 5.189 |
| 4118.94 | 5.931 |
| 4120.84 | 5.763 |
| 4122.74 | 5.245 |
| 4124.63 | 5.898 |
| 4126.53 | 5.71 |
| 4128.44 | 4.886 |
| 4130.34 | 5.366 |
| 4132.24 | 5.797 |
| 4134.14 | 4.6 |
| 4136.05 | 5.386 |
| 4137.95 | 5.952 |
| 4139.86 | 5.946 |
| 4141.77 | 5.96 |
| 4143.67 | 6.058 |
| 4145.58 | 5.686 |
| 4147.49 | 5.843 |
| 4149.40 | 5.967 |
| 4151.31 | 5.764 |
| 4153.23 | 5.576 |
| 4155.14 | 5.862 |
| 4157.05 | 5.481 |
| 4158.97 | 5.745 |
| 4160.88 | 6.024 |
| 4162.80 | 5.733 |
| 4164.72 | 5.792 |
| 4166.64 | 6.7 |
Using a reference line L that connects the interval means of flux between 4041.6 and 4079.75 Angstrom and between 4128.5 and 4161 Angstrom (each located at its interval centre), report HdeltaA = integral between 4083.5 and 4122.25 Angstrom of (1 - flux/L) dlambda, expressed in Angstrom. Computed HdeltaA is 4.2 Angstrom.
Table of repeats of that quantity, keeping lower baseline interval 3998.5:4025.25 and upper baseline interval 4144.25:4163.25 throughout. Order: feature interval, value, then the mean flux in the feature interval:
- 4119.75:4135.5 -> 1.0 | 5.41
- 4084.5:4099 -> 1.9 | 5.05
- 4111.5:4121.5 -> 0.6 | 5.48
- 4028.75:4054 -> -0.3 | 5.92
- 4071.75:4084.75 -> 0.7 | 5.53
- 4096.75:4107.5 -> 2.0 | 4.75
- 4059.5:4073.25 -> -0.5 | 6.04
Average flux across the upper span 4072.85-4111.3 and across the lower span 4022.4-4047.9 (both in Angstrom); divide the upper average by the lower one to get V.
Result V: 0.8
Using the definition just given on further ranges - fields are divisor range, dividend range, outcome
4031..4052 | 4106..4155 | 0.92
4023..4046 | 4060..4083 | 0.95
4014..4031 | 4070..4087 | 0.93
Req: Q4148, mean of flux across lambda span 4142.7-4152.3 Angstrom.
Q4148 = 5.86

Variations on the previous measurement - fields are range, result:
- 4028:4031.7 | 5.95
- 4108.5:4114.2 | 5.18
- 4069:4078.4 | 5.75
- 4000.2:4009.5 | 5.86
